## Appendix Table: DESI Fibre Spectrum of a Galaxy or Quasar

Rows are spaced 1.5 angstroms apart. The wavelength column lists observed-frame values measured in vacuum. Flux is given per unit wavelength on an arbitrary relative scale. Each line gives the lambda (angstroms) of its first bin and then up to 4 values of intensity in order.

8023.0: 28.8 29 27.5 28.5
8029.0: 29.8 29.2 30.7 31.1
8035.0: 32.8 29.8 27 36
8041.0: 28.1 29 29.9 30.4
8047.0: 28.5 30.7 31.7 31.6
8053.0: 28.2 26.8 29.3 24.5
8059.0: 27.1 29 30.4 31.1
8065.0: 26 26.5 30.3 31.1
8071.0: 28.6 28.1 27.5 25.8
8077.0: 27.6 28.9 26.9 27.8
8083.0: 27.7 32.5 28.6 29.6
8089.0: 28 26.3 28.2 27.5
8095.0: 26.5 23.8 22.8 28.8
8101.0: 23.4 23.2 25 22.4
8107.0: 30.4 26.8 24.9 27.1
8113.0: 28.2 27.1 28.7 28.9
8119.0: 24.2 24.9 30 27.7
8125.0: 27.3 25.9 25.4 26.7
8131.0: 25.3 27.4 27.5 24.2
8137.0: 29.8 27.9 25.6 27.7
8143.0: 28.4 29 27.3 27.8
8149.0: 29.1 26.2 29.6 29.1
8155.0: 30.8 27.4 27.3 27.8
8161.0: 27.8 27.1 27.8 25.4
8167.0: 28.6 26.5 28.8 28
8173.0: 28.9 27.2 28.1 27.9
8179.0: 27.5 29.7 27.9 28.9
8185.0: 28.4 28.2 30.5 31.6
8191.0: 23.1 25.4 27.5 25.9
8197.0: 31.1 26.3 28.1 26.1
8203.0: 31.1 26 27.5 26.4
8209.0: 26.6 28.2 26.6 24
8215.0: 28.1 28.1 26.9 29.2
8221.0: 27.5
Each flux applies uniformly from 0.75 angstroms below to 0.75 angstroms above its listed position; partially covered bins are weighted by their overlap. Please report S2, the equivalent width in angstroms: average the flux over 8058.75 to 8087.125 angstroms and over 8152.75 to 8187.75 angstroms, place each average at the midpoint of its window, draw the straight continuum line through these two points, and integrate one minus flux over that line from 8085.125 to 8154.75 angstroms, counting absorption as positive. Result 3.2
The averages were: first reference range 28.5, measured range 27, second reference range 28.1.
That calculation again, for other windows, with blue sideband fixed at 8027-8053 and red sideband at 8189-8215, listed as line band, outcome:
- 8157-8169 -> 0.2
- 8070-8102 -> 2.2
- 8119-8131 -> 0.9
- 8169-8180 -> -0.2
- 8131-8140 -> 0.4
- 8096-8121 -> 2.6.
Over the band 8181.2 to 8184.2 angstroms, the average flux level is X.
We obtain 28.4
